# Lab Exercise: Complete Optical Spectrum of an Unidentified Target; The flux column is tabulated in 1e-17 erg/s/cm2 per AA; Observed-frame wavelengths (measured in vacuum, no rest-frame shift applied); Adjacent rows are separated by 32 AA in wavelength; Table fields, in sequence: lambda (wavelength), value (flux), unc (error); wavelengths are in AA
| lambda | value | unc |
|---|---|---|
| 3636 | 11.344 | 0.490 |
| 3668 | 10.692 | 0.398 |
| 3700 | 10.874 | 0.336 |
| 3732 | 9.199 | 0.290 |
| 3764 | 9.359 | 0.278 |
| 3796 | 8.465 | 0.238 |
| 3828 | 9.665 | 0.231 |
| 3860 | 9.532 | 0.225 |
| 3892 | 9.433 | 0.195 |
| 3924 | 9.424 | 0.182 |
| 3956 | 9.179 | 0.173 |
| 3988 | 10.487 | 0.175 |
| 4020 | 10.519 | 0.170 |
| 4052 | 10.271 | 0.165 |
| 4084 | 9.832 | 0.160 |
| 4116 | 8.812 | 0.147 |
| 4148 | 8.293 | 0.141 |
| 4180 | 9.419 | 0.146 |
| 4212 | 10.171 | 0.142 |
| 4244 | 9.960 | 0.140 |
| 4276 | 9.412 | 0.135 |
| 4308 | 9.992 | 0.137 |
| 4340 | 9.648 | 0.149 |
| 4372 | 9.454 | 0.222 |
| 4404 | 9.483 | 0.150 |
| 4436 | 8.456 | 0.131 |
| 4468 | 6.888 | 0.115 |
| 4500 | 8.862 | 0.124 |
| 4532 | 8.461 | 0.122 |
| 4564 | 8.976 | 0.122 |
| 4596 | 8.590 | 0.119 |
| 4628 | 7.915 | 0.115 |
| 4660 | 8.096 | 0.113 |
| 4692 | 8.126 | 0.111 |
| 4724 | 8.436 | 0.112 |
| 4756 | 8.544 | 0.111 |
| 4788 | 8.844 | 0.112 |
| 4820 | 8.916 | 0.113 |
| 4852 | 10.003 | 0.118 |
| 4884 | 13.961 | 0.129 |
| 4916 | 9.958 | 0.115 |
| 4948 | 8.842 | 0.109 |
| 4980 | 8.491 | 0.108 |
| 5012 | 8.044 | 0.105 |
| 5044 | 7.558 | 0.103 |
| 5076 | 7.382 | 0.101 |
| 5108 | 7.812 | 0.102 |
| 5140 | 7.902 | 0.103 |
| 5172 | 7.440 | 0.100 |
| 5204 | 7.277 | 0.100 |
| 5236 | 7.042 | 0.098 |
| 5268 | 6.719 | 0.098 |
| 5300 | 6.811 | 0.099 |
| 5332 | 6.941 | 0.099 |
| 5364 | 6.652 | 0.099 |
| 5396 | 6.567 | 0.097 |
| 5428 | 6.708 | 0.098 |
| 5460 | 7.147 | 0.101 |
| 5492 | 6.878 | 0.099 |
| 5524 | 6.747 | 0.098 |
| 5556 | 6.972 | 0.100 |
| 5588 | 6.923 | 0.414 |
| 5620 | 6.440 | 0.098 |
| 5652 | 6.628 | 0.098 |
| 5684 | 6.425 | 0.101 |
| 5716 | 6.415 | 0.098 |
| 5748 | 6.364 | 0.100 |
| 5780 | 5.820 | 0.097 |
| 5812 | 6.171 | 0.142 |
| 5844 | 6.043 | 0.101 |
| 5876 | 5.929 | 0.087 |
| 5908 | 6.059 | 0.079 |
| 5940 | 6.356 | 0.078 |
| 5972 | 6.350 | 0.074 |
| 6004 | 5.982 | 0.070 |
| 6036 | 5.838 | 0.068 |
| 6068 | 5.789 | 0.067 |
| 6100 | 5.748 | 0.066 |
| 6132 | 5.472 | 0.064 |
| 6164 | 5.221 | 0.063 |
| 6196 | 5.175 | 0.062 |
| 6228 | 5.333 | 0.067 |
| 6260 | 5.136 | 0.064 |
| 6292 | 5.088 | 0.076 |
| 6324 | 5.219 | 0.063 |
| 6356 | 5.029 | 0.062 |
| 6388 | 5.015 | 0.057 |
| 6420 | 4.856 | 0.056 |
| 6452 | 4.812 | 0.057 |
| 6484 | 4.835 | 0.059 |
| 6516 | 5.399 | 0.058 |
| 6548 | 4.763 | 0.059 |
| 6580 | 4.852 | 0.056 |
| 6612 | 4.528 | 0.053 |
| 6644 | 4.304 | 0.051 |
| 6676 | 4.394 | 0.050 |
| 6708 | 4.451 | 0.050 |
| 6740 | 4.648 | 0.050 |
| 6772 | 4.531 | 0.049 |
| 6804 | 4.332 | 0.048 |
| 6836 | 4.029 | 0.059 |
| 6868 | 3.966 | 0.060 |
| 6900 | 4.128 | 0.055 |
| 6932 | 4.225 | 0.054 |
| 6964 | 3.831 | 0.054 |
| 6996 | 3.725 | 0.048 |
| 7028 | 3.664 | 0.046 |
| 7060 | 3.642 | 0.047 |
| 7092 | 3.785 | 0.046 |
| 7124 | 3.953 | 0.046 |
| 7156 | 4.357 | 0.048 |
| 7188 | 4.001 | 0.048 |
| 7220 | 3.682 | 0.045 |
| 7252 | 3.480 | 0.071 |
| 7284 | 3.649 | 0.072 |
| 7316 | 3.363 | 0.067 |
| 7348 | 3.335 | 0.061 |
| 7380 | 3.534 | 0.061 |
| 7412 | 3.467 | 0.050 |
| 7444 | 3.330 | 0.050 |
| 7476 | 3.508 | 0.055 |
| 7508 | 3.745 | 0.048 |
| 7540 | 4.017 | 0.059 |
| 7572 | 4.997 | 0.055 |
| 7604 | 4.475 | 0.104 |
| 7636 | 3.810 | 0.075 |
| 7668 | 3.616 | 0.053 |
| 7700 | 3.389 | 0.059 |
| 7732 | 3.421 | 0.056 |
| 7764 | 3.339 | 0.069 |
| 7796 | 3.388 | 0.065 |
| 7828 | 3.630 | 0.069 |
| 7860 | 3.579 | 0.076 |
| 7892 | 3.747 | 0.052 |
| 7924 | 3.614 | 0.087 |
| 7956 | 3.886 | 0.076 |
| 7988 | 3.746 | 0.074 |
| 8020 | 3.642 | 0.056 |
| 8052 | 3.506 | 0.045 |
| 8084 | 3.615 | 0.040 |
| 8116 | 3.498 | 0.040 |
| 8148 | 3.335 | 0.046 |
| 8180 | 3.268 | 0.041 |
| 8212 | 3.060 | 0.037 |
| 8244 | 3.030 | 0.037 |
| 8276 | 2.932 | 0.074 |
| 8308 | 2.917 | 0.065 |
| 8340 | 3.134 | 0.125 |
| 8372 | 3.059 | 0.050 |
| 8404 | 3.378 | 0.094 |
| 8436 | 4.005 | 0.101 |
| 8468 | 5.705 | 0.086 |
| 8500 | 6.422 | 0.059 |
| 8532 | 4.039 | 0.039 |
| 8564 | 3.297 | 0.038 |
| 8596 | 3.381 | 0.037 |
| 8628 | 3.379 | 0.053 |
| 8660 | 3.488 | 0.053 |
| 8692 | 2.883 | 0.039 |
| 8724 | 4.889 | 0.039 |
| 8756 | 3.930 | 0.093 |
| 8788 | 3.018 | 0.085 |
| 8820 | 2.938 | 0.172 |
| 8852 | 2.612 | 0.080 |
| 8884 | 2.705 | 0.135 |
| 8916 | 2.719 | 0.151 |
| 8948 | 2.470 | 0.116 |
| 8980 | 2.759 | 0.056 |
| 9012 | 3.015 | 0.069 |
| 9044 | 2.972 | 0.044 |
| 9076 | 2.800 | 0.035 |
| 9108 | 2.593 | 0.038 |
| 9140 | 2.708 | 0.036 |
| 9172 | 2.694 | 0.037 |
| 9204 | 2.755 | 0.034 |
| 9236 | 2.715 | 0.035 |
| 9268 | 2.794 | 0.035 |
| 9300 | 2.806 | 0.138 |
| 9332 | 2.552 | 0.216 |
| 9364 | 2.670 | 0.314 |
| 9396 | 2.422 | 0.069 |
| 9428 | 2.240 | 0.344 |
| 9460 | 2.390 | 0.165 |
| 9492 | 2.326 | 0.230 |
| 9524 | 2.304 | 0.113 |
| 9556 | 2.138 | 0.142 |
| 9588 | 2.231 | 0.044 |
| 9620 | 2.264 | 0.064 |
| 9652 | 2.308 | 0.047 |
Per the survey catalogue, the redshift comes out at 0.75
